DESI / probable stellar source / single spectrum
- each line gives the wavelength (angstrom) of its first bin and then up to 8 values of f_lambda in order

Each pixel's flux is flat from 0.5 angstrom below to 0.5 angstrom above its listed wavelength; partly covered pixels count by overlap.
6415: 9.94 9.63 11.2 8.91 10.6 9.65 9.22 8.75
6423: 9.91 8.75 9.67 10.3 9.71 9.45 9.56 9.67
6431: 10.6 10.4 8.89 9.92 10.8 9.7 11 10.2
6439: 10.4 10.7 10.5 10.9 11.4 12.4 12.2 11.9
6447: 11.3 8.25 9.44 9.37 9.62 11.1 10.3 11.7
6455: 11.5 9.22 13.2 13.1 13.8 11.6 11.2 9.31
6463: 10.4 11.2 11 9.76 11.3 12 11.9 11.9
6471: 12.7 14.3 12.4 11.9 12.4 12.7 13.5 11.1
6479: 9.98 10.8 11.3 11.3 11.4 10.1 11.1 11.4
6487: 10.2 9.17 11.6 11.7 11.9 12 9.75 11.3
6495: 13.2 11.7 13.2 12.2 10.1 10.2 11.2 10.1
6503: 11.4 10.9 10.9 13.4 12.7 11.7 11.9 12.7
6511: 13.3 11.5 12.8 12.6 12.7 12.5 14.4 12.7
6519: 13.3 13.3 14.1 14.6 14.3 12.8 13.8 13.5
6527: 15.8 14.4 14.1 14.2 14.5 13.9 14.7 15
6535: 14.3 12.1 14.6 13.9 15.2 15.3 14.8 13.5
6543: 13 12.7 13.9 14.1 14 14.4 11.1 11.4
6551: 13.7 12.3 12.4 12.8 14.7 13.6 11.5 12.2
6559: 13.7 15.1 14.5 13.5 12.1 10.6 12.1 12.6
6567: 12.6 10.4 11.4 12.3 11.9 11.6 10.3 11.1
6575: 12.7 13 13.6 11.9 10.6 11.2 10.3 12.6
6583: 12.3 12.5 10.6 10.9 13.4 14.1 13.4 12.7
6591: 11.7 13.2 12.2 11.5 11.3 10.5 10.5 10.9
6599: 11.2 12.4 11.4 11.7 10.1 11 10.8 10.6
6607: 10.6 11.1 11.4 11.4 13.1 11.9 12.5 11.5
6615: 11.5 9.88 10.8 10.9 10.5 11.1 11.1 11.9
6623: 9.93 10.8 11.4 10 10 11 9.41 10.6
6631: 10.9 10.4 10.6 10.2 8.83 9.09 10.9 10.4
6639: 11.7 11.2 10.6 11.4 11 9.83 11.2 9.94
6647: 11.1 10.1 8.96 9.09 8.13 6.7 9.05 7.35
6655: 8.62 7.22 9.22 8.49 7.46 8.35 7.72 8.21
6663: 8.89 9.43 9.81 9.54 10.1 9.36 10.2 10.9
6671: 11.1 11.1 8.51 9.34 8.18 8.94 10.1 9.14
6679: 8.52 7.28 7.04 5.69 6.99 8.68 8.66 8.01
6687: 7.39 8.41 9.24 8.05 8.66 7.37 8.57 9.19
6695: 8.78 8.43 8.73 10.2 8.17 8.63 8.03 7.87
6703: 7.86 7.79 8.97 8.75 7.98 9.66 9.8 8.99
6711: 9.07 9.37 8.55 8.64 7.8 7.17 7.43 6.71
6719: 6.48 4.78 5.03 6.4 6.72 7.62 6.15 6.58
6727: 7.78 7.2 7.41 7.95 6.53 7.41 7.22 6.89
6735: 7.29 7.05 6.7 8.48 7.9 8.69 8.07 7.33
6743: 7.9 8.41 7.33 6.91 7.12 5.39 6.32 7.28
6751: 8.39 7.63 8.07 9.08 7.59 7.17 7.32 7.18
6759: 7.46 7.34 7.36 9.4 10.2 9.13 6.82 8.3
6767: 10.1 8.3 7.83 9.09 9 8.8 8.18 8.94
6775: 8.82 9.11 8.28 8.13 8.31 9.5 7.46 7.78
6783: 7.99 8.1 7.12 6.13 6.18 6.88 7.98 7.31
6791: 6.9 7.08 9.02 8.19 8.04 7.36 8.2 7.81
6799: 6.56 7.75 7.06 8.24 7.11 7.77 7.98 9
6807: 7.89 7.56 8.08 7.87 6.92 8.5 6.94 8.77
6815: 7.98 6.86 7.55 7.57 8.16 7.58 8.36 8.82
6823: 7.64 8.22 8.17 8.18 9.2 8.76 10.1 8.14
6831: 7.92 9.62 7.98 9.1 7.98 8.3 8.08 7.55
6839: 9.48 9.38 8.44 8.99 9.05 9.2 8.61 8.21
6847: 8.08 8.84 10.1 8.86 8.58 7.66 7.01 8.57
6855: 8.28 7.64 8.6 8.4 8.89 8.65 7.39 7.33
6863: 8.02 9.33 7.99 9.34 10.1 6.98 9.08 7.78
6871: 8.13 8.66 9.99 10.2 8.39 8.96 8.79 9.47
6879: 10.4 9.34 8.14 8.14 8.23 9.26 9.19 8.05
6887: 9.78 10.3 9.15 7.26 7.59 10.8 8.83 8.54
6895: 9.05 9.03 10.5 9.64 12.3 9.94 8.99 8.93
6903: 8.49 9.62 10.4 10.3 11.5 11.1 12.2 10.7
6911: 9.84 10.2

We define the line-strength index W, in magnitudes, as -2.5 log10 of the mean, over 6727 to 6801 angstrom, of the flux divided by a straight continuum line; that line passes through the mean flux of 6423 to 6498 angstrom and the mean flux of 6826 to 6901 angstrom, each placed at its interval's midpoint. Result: 0.20 mag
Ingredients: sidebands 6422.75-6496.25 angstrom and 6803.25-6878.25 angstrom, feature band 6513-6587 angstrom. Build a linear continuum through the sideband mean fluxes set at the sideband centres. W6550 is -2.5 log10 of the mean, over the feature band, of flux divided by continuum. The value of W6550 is -0.25 mag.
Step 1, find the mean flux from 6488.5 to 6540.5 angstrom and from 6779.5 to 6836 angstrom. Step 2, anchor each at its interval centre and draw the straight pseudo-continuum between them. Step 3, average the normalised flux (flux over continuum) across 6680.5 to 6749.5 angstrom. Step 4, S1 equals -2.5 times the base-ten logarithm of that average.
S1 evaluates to 0.22 mag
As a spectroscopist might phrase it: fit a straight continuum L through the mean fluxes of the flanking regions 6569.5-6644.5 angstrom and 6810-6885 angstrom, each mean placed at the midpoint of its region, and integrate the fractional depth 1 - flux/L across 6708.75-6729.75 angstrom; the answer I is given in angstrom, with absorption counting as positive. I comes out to 5.4 angstrom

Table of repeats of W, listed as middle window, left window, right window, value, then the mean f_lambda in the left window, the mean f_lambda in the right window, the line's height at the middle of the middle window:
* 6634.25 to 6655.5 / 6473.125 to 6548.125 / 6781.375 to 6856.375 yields 0.09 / 12.6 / 8.06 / 10.6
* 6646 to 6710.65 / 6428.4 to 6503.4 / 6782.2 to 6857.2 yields 0.07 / 11.1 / 8.07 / 9.29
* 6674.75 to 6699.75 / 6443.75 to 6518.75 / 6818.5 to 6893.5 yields 0.19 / 11.5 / 8.64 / 9.95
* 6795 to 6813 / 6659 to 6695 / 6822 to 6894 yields 0.13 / 8.74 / 8.66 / 8.69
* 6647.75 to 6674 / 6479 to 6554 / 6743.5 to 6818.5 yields 0.12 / 12.7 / 7.85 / 10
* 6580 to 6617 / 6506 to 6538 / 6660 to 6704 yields -0.04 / 13.5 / 8.71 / 11.2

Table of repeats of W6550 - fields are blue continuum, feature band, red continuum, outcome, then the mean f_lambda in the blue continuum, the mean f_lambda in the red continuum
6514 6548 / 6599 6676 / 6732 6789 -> 0.098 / 13.9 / 7.87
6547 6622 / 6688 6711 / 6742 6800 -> 0.096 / 11.9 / 7.88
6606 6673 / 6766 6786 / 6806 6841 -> 0.040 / 10.1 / 8.23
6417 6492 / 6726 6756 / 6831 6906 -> 0.256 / 10.9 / 8.84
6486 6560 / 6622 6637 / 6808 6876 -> 0.108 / 12.9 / 8.4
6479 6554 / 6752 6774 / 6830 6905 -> 0.201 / 12.7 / 8.81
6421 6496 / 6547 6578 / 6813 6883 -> -0.212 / 10.9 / 8.51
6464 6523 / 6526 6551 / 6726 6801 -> -0.236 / 11.9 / 7.79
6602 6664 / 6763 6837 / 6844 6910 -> 0.163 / 10.2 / 9.03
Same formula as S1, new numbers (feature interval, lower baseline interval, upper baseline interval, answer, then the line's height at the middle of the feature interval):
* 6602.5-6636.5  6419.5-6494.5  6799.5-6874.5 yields -0.11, 9.79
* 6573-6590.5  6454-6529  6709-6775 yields -0.16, 10.5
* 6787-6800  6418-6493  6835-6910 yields 0.23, 9.34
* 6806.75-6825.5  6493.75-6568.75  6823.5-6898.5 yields 0.18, 9.3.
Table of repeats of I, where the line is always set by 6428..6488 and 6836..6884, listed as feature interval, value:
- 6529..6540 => -3.8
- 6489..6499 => -0.9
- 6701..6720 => 2.7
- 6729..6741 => 2.4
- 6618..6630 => -0.7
